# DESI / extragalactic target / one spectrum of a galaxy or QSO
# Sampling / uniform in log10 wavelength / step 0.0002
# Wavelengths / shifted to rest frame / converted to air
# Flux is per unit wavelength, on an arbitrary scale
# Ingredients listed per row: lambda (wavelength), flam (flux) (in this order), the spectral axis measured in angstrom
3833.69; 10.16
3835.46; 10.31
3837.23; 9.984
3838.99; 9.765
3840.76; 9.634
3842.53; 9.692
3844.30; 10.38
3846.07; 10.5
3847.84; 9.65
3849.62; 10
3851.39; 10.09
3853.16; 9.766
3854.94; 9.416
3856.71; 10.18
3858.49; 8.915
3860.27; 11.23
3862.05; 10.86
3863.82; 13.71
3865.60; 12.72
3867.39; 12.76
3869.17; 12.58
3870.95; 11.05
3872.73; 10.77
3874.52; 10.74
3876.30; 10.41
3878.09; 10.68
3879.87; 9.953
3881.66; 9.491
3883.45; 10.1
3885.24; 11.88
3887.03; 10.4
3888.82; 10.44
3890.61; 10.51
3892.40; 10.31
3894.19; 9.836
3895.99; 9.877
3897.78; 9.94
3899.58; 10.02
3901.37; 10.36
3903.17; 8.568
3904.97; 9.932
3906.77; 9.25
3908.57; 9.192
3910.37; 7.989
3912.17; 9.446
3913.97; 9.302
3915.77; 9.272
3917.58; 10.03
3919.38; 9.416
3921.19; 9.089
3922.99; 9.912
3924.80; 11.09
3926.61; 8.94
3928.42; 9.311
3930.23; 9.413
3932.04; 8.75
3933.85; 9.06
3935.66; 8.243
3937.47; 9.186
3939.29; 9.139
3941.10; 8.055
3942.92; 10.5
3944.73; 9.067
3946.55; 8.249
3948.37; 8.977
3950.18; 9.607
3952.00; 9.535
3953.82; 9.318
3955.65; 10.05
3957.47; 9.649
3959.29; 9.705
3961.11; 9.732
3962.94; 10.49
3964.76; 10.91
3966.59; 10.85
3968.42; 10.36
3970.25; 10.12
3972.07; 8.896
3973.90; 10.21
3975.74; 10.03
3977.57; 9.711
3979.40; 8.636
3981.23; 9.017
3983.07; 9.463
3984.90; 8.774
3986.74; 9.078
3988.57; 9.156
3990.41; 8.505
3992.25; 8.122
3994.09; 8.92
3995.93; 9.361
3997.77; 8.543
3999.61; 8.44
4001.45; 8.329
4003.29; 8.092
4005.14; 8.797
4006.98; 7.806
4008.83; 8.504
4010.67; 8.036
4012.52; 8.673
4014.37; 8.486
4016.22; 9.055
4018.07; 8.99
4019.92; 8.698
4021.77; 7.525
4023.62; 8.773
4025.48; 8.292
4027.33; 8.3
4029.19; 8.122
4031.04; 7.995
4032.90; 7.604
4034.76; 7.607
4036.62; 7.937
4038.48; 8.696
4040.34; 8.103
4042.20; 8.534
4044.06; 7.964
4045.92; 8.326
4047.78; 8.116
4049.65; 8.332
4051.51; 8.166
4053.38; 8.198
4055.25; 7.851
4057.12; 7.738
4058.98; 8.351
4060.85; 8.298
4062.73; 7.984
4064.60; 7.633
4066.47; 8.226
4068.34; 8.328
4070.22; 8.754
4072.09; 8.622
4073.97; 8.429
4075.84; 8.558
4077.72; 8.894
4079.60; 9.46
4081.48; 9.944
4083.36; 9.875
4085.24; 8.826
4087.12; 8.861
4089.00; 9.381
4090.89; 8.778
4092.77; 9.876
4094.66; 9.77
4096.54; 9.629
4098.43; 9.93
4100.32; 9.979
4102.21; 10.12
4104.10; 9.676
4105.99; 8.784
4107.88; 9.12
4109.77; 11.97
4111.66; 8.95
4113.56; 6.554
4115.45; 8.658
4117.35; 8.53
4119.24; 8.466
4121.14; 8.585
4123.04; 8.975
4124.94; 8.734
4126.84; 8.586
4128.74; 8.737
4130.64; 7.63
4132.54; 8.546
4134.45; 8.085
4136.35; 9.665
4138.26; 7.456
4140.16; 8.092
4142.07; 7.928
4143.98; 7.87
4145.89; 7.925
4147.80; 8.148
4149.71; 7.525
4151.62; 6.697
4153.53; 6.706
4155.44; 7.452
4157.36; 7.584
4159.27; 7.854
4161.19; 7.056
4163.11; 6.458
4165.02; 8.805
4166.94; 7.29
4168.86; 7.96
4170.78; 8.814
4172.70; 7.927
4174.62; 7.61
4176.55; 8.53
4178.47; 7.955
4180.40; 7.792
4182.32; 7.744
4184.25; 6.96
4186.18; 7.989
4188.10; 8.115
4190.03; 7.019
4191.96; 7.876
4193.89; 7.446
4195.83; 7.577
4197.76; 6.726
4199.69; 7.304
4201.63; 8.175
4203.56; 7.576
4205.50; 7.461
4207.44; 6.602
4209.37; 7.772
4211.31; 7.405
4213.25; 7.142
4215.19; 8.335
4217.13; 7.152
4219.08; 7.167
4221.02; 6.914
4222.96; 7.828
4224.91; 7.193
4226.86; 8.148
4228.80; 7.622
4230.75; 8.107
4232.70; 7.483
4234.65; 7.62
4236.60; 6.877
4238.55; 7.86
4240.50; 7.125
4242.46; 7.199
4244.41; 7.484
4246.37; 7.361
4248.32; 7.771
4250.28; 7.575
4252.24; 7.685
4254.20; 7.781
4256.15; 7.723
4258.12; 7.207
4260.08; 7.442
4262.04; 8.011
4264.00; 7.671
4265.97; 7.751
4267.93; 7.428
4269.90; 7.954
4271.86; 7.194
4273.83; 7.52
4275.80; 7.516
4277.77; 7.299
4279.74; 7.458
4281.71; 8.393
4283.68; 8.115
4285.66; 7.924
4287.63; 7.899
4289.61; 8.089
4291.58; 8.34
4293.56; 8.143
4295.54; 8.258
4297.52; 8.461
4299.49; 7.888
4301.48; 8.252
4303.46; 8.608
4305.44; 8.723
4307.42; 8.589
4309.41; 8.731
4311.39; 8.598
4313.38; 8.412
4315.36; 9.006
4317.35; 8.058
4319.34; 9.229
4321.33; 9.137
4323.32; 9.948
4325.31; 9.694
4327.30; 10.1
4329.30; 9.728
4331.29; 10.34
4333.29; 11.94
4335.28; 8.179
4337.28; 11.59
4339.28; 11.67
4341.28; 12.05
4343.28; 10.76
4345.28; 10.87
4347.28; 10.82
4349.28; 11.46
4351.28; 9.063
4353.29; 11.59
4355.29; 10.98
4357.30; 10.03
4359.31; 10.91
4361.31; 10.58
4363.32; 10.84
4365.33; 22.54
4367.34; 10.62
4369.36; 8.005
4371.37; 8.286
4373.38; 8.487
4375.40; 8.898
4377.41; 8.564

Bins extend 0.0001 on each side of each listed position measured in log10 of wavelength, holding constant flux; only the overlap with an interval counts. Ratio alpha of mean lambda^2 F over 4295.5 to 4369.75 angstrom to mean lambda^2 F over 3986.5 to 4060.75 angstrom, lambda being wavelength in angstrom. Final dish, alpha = 1.4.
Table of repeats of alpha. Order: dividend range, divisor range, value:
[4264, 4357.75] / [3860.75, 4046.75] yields 1.15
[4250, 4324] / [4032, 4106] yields 1.03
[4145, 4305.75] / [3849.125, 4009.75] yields 0.91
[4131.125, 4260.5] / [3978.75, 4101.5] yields 0.96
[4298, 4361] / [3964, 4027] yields 1.29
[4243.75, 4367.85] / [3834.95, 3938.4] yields 1.12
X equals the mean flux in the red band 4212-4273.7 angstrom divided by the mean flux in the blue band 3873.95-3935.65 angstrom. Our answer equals 0.77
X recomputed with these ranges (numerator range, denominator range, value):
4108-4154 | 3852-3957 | 0.84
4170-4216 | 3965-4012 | 0.85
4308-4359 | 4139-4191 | 1.31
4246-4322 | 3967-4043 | 0.92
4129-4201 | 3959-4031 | 0.86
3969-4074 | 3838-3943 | 0.85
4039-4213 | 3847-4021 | 0.86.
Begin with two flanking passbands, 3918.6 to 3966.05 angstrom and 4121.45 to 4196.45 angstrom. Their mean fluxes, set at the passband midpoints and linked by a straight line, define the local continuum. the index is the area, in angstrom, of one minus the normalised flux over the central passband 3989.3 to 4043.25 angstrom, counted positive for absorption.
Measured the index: 3.3 angstrom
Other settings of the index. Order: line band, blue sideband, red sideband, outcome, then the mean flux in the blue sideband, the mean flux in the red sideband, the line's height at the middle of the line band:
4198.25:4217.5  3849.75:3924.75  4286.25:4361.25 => 4.49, 10.3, 9.58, 9.76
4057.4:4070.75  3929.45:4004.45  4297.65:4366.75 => 1.89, 9.27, 10.2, 9.53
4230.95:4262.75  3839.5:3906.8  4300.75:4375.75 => 8.39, 10.4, 10.2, 10.2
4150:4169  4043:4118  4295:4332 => 3.22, 8.84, 8.93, 8.87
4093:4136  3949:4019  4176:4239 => -4.06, 9.21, 7.55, 8.24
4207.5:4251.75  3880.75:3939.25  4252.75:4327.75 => 4.97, 9.63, 8.21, 8.44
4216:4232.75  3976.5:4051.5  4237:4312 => 0.96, 8.48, 7.86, 7.98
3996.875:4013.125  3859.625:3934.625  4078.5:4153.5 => 1.98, 10.2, 8.8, 9.51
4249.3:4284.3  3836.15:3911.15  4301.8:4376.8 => 8.75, 10.3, 10.2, 10.2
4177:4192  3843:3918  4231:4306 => 1.11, 10.3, 7.76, 8.31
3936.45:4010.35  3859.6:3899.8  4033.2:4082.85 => 2.51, 10.9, 8.35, 9.56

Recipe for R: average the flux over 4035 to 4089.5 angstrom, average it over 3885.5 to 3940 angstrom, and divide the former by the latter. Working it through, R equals 0.9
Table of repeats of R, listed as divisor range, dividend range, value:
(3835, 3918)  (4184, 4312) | 0.75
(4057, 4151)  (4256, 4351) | 1.01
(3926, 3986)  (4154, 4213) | 0.81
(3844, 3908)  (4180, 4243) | 0.72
